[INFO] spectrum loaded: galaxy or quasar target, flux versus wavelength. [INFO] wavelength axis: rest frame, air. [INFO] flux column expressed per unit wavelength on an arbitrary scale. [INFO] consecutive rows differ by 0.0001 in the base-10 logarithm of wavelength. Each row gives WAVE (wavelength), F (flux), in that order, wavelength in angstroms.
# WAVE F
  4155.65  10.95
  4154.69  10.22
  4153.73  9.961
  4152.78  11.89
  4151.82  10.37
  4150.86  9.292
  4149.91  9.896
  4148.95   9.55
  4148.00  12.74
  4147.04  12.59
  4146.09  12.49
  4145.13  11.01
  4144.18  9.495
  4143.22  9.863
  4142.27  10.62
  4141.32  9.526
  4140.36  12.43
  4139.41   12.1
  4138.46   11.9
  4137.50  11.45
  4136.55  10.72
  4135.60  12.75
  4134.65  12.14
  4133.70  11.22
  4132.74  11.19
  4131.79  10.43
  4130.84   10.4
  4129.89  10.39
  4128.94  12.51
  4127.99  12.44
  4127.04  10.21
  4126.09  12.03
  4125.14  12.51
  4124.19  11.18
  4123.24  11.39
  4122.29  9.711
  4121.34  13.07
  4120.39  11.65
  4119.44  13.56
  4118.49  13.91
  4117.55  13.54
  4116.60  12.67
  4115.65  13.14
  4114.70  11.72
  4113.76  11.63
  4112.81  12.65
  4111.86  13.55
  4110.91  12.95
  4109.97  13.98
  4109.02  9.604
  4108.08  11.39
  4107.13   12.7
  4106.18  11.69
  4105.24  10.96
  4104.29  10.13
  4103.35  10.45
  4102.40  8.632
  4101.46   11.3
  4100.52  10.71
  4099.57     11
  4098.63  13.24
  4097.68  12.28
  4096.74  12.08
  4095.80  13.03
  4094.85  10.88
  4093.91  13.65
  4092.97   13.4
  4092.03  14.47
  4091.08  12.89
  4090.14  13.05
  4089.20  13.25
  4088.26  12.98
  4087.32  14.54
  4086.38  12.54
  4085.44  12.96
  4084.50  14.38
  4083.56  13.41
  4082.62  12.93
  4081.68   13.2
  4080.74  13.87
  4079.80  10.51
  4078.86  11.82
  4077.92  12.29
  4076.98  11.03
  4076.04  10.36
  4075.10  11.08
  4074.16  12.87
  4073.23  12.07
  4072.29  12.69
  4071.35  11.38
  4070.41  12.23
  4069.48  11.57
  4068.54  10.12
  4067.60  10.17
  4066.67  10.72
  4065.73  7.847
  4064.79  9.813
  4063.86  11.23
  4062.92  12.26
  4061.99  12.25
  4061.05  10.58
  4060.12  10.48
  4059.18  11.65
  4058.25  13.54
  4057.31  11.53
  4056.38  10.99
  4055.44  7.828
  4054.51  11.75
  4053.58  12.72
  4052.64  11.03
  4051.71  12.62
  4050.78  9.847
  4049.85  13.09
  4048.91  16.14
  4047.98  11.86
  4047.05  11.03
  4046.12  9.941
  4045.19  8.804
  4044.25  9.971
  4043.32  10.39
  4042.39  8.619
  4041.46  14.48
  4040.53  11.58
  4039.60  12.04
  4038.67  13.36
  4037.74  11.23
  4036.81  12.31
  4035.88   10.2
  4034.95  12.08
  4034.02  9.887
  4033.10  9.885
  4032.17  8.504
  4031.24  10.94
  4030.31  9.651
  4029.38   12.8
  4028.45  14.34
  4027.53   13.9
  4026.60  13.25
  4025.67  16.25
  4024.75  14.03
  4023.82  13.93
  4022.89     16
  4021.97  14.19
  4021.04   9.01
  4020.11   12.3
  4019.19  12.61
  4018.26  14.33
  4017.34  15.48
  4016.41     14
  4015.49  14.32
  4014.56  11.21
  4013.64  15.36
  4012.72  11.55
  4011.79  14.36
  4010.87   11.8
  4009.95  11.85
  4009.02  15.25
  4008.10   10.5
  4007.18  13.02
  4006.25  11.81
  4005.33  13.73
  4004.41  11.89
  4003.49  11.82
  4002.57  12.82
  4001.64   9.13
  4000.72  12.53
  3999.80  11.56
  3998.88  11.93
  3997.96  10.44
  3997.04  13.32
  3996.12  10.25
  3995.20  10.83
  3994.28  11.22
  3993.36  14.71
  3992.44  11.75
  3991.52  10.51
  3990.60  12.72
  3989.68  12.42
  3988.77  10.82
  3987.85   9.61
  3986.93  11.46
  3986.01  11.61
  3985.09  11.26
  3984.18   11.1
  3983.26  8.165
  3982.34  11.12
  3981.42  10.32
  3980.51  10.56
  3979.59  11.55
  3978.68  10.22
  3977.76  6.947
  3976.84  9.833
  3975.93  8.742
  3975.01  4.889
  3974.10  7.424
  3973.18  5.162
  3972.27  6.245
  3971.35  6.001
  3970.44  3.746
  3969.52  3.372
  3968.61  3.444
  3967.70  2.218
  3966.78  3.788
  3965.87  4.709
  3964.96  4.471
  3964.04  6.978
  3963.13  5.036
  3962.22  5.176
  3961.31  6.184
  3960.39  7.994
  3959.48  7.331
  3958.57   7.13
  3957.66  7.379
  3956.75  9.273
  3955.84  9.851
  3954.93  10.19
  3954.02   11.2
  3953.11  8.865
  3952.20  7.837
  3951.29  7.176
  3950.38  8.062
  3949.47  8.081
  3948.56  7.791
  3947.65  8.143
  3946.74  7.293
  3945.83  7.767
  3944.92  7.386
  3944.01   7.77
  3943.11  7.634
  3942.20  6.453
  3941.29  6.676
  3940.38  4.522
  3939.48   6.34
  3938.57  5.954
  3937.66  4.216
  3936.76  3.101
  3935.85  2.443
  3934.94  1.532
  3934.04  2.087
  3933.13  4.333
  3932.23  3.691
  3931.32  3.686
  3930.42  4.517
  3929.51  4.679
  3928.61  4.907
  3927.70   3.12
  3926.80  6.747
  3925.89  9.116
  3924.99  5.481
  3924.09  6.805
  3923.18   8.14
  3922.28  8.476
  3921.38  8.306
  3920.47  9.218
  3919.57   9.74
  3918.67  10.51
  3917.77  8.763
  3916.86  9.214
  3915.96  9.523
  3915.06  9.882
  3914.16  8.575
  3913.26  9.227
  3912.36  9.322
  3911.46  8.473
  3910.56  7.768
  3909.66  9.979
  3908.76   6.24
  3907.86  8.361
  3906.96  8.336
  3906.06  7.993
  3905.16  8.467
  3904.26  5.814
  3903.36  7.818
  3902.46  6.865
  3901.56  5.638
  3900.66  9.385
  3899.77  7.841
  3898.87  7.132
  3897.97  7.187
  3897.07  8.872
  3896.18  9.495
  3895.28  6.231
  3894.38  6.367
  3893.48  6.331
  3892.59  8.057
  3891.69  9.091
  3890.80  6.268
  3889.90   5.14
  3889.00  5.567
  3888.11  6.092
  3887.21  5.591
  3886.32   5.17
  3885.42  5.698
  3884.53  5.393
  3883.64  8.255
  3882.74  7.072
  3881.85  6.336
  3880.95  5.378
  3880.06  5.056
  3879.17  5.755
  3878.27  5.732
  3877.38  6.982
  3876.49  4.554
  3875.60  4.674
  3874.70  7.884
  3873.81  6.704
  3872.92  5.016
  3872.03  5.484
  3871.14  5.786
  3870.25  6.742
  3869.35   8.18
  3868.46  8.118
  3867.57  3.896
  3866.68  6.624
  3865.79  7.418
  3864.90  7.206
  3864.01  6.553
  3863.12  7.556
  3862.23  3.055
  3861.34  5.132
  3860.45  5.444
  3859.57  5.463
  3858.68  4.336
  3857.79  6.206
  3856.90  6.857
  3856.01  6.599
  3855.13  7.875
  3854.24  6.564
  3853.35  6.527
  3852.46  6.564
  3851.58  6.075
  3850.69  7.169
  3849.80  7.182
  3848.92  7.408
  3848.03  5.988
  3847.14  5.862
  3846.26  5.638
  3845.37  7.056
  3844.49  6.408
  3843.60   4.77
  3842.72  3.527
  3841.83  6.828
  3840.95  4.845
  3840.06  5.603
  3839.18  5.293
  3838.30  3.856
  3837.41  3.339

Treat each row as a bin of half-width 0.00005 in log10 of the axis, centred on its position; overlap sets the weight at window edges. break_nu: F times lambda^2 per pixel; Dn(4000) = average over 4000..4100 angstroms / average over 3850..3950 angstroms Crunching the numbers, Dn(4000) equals 1.96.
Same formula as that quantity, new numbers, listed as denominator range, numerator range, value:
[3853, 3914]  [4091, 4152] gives 1.95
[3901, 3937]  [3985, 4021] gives 1.84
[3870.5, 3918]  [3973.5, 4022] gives 1.70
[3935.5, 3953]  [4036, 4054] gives 1.84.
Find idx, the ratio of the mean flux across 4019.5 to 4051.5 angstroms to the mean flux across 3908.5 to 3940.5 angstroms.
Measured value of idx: 1.80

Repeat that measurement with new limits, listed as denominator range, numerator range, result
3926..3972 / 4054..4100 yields 2.00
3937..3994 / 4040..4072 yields 1.41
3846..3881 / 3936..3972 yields 1.06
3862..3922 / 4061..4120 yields 1.68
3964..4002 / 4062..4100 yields 1.34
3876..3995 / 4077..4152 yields 1.61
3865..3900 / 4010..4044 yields 1.92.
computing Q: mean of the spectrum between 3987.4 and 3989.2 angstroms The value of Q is 10.2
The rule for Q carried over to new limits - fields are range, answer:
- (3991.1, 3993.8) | 12.3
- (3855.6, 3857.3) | 6.72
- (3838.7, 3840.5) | 5.43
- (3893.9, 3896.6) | 7.31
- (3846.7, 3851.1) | 6.72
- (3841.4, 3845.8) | 5.71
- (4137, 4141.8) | 11.5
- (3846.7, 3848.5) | 5.93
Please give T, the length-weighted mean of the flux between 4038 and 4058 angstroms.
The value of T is 11.4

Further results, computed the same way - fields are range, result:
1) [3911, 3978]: 6.7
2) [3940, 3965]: 7.54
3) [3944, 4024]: 9.84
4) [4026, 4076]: 11.4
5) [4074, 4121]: 12.3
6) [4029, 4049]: 11.1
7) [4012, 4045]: 12.4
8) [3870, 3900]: 6.43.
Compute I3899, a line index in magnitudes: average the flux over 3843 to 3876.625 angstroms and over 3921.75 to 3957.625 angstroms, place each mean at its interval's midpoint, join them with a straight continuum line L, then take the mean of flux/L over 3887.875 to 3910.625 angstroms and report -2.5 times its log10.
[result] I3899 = -0.17 mag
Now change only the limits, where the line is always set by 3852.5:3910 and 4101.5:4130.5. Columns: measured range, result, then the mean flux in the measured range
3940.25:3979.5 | 0.198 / 6.95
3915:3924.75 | -0.184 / 8.85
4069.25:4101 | -0.123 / 12.5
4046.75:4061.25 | -0.121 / 11.7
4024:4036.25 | -0.210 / 12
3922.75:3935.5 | 0.486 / 4.89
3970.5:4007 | -0.154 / 10.4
